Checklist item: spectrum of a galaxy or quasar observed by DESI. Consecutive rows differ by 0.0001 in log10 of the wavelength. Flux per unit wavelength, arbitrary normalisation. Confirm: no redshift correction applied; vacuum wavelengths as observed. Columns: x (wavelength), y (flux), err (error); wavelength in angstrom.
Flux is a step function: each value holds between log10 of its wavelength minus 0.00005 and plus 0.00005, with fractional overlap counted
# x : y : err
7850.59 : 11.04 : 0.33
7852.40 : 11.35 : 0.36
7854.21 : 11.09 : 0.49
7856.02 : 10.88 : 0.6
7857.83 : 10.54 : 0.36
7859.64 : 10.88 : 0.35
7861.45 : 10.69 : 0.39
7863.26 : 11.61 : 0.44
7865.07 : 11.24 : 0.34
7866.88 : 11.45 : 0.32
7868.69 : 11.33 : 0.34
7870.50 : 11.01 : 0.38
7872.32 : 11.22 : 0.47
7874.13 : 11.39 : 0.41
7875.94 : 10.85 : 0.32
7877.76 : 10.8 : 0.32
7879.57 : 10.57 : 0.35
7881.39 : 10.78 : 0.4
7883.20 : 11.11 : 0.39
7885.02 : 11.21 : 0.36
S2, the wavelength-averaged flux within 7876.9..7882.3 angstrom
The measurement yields 10.7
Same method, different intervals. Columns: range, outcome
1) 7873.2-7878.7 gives 11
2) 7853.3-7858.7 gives 10.8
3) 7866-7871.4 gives 11.3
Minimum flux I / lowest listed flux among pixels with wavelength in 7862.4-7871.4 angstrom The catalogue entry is 11.01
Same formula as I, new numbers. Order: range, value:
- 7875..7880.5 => 10.57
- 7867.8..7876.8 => 10.85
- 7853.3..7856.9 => 10.88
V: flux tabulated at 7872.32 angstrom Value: 11.22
